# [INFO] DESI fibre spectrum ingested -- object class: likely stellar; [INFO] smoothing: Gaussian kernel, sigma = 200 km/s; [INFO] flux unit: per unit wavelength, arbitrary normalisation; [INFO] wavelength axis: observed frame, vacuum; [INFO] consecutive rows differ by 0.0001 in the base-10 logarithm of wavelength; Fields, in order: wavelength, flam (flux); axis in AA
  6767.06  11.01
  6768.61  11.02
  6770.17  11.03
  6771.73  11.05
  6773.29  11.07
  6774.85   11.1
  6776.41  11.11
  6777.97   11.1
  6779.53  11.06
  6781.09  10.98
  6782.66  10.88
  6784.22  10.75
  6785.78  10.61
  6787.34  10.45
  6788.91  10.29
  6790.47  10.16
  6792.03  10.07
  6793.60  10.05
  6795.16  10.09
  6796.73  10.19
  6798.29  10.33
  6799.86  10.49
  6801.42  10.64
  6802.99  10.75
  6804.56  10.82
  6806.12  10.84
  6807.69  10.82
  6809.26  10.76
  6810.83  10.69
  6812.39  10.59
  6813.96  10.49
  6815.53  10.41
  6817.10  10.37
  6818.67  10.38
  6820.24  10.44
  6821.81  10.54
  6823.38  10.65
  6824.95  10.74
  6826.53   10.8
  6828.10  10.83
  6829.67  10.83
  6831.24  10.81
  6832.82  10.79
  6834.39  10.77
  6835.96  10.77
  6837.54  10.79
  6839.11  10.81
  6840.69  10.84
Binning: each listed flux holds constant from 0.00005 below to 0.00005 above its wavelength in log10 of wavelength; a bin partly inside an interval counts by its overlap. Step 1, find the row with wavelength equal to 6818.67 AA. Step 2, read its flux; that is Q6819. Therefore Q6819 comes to 10.38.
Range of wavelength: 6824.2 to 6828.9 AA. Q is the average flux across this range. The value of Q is 10.8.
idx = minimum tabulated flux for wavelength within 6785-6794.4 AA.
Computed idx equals 10.05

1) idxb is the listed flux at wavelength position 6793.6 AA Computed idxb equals 10.05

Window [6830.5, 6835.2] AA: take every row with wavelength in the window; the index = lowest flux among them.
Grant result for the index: 10.77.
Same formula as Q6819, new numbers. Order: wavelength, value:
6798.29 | 10.33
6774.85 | 11.1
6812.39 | 10.59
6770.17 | 11.03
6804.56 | 10.82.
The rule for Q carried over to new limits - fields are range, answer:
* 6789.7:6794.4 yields 10.1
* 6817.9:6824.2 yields 10.5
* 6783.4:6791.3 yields 10.5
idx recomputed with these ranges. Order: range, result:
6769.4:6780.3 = 11.03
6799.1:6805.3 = 10.49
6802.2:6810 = 10.75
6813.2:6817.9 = 10.37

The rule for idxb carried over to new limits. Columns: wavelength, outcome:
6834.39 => 10.77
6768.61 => 11.02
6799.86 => 10.49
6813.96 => 10.49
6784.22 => 10.75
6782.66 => 10.88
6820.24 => 10.44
